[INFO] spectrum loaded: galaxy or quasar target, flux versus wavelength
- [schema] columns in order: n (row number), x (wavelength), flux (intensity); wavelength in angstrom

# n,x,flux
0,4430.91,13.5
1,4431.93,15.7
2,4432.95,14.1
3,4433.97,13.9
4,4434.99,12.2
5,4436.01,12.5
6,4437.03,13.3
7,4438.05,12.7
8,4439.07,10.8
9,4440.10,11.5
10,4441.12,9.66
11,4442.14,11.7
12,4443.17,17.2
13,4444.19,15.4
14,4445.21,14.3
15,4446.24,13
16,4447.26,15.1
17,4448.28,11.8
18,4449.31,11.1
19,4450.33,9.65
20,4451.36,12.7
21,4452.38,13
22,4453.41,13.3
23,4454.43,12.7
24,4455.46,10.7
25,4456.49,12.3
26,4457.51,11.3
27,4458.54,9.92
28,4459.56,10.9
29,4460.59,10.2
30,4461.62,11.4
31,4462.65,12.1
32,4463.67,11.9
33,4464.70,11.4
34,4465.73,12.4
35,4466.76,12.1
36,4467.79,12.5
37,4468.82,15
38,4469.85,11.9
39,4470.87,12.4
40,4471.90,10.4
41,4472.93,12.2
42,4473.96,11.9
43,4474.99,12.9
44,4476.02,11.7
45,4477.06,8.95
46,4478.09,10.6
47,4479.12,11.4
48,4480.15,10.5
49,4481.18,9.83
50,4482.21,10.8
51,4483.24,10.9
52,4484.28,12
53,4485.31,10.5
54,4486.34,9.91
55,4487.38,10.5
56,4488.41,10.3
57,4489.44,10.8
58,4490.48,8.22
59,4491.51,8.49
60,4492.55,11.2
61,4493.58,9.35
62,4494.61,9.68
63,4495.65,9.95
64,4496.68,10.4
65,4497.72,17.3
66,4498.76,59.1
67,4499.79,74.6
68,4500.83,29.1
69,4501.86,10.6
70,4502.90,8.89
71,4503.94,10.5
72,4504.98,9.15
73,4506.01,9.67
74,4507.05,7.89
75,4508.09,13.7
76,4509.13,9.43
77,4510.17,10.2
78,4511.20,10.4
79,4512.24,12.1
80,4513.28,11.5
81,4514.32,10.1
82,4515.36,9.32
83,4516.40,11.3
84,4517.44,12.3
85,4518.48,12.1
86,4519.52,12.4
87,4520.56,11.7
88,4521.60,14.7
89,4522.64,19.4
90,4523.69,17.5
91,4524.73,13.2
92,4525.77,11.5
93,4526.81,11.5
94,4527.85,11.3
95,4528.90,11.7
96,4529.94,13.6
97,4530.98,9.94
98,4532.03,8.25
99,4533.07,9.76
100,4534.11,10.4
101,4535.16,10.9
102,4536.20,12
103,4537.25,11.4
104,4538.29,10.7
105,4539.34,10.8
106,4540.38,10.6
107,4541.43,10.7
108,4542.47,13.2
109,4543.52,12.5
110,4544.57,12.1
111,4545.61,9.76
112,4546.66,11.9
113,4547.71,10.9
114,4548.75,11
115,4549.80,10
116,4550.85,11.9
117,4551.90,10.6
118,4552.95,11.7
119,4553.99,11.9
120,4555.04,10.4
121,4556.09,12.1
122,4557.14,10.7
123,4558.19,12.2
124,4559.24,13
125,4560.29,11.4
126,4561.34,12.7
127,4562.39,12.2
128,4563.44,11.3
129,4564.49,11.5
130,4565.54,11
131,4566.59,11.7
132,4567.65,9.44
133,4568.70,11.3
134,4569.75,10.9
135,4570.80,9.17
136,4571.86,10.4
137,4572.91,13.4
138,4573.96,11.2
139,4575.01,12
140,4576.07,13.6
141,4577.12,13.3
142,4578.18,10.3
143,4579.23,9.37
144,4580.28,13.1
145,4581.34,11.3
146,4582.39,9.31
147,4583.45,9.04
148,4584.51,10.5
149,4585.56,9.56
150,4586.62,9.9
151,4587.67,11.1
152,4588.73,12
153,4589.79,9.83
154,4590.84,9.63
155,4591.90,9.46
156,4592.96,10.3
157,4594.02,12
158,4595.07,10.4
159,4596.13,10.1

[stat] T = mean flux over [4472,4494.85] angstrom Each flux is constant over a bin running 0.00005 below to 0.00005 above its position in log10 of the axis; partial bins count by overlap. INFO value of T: 10.6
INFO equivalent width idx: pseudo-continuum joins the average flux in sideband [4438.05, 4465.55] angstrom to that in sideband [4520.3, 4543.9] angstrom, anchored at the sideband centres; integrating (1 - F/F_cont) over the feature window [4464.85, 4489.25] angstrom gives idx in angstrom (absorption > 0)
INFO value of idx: 1.49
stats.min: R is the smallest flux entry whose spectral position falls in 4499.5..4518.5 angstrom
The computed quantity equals 7.89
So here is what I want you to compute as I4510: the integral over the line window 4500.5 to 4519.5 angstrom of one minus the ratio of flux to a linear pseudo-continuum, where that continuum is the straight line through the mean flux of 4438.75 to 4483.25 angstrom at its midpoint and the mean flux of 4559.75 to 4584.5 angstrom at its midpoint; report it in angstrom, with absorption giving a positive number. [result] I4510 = 0.3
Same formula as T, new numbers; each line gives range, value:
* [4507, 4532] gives 12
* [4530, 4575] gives 11.2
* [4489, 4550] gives 13.4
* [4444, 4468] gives 12.1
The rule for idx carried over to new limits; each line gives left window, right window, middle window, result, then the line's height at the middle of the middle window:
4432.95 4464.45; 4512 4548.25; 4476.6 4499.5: -2.6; 12.1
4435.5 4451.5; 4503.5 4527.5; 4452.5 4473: 0.9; 12.4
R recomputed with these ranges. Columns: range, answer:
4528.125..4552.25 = 8.25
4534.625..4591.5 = 9.04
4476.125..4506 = 8.22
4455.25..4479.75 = 8.95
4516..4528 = 11.3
